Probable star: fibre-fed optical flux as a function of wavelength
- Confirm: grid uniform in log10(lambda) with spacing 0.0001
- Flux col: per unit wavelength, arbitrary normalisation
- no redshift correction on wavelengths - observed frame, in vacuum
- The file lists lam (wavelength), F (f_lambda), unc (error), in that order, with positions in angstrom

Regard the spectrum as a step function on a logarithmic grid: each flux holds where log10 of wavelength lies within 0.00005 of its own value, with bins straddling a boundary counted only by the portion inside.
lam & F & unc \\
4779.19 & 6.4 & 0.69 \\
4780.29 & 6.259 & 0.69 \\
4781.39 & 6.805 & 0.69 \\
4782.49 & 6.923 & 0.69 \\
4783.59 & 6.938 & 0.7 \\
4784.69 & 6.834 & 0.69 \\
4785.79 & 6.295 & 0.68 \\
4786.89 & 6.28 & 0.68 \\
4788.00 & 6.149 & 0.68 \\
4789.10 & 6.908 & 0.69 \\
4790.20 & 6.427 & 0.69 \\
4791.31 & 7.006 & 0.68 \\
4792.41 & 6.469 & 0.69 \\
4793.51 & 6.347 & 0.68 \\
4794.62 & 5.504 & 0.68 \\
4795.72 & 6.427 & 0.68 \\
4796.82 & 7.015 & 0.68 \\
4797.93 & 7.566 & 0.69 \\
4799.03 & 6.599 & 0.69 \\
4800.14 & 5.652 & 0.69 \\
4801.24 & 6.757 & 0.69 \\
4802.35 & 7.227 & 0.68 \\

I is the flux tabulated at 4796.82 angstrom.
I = 7.015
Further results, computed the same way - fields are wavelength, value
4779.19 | 6.4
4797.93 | 7.566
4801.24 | 6.757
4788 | 6.149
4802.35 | 7.227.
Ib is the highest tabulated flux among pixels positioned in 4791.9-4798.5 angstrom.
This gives 7.566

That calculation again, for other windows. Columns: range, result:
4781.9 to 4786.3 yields 6.938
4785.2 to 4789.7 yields 6.908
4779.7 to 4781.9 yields 6.805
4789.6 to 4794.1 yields 7.006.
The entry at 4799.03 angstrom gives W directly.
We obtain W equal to 6.599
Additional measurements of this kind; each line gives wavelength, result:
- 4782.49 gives 6.923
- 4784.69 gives 6.834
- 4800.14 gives 5.652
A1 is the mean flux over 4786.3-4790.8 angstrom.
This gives 6.43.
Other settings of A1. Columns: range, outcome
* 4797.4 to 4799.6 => 7.07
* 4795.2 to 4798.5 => 7.01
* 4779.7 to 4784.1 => 6.73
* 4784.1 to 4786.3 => 6.59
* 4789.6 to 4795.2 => 6.36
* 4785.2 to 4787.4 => 6.31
